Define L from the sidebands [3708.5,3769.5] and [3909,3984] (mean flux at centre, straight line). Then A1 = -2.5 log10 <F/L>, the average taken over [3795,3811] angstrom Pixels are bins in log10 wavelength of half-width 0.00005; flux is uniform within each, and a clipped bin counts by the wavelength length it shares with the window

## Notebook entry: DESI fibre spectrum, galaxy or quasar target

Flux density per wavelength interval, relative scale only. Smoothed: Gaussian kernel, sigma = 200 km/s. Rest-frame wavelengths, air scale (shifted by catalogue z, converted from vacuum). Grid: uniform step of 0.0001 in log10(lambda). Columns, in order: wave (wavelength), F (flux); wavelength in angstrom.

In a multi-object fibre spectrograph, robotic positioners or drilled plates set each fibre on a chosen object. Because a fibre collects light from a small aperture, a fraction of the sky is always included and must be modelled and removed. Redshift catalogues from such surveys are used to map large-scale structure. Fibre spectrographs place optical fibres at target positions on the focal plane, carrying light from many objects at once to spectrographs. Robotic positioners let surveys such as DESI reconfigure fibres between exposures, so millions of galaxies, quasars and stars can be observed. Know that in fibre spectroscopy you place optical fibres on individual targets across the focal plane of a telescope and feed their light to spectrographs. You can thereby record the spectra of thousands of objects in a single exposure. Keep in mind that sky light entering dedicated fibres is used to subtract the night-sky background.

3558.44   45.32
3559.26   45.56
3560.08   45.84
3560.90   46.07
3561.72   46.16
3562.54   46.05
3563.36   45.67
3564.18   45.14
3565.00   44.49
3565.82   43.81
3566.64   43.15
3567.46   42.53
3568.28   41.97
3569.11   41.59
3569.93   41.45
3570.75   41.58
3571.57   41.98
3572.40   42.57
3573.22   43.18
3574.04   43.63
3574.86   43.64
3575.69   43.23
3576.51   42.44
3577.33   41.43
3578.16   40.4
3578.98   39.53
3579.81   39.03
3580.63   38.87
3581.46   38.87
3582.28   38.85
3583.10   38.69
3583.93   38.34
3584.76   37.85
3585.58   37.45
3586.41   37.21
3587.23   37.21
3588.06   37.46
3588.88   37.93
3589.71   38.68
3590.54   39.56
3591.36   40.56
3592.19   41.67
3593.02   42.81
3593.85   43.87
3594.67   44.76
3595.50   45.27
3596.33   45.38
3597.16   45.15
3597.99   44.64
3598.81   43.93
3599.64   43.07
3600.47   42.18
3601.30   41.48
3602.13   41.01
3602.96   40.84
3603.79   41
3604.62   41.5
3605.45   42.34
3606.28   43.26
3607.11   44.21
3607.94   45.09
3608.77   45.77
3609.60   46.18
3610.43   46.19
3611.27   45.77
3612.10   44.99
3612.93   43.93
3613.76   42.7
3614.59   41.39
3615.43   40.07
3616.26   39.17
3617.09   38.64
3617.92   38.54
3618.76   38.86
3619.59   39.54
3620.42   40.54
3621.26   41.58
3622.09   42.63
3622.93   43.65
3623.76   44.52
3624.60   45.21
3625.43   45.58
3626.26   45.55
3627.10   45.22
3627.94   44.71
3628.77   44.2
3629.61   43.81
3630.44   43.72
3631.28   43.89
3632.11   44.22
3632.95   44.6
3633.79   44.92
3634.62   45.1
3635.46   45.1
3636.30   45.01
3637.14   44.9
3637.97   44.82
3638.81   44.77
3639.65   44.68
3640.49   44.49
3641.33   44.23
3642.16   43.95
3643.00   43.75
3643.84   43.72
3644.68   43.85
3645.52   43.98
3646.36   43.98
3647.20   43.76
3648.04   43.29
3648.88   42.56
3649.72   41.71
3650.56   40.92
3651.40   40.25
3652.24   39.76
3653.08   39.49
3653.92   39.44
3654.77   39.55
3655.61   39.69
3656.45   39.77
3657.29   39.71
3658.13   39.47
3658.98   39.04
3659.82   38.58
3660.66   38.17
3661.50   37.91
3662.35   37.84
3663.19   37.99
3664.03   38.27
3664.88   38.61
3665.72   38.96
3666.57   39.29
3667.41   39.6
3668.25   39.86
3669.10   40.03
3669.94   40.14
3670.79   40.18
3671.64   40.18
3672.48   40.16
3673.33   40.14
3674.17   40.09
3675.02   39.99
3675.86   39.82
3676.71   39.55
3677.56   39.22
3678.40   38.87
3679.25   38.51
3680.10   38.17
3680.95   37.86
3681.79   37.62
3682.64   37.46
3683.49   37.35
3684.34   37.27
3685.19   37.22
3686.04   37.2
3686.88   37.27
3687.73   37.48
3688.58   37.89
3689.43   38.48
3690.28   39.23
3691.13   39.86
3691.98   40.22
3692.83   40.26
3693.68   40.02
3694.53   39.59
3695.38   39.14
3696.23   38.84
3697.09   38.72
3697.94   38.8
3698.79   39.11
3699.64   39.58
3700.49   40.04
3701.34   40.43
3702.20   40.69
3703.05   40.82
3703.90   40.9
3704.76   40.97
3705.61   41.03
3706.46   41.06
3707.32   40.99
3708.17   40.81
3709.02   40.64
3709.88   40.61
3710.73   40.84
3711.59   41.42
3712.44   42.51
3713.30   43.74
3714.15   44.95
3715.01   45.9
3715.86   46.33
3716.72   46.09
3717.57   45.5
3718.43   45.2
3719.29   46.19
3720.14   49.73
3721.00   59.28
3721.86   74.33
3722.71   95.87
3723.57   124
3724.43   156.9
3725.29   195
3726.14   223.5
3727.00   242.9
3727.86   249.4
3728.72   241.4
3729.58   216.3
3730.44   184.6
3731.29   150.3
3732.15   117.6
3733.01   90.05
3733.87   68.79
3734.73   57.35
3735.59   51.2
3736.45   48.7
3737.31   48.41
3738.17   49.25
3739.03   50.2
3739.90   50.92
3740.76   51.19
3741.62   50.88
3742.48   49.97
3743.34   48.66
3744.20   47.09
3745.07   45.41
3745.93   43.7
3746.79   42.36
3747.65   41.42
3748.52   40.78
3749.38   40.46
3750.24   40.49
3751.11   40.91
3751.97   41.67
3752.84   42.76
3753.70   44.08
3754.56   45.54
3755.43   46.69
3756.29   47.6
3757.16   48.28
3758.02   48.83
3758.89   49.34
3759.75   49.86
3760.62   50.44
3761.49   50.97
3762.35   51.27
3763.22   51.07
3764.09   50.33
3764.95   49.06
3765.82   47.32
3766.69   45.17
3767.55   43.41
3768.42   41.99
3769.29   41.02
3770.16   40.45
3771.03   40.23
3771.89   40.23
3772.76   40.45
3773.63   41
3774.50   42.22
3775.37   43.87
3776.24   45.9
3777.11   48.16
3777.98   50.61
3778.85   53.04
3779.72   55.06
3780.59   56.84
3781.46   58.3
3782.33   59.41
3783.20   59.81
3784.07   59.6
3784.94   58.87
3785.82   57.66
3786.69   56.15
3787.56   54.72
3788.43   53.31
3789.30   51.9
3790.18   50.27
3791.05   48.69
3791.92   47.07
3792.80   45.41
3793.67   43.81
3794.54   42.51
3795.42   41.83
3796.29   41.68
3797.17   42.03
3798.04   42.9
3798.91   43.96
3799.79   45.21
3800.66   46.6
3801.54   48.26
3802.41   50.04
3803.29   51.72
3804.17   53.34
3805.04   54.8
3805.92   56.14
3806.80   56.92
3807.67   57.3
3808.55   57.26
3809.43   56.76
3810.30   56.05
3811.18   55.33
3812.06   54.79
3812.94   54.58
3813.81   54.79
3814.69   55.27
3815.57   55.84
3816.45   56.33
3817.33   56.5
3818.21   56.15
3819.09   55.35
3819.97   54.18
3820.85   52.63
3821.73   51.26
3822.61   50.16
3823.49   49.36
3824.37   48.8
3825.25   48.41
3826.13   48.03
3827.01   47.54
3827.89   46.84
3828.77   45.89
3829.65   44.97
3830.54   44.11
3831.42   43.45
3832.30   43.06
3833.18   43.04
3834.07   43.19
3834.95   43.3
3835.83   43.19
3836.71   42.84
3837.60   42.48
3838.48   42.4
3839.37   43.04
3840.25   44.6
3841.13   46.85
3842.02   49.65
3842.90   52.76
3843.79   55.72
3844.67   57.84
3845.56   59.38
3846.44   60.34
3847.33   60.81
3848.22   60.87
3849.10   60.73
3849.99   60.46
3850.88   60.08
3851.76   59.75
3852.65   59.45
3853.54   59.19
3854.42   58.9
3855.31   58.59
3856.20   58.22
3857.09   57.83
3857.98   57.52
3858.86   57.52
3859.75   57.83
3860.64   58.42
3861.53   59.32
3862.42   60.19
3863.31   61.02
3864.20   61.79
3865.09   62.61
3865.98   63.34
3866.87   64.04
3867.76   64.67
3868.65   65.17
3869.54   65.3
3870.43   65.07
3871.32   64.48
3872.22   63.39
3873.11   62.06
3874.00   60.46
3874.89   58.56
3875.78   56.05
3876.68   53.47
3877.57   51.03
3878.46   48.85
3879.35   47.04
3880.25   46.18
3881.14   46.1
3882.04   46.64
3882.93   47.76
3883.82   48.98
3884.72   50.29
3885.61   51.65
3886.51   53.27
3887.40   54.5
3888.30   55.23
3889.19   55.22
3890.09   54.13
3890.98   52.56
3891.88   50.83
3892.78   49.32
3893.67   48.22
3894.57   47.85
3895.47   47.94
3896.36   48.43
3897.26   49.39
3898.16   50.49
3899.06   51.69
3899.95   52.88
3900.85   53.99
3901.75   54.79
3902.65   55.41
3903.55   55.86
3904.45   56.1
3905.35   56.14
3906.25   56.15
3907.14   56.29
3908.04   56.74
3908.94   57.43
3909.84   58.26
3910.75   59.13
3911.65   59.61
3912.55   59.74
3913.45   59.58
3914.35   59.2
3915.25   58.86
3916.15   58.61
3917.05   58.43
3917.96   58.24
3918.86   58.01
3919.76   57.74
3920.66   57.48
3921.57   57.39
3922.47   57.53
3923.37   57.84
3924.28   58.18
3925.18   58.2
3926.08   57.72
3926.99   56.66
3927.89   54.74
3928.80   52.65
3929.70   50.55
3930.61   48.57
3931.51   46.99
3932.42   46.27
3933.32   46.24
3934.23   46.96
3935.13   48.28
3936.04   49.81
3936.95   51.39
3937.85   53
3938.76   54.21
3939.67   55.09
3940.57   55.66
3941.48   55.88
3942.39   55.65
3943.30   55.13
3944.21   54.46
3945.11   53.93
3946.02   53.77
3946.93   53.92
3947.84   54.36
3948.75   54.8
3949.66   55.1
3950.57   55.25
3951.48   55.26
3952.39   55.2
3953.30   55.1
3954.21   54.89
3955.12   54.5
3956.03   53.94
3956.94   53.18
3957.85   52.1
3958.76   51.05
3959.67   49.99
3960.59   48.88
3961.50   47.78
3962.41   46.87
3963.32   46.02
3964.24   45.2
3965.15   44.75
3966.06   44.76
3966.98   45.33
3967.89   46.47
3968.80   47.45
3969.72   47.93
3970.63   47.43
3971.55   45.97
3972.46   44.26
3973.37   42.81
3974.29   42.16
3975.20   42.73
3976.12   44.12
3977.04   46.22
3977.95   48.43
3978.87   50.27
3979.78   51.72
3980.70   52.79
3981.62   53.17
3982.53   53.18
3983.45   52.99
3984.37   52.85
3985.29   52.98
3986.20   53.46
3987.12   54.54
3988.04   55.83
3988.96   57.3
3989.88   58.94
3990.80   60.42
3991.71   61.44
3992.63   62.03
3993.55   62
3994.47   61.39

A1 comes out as 0.28 mag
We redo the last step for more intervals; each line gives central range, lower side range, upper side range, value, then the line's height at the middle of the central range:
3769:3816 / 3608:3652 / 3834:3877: 0.06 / 53.2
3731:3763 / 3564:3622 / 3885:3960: -0.12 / 47.6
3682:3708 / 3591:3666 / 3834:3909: 0.17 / 45.9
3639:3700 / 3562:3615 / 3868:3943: 0.14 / 45.3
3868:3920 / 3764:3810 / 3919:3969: -0.07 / 51.4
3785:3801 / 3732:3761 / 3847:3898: 0.10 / 52.5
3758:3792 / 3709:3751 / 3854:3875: 0.45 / 74.9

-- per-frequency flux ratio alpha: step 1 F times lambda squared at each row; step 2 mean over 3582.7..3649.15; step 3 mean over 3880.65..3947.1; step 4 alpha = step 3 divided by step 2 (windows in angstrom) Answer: 1.47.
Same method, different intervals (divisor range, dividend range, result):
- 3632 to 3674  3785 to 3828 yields 1.34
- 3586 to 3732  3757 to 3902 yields 1.10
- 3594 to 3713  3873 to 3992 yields 1.48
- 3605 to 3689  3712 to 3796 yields 1.67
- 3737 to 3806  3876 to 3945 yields 1.20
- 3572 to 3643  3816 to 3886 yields 1.45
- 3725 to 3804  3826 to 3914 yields 0.91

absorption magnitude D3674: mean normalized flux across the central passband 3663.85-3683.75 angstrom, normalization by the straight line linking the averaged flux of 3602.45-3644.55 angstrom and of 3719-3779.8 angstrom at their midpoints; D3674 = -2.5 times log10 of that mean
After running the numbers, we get 0.36 mag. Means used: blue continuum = 43.5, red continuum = 71.2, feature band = 39.2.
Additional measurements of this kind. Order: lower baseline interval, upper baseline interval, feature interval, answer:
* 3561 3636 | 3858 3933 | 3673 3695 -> 0.19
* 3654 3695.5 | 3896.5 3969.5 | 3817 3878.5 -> -0.12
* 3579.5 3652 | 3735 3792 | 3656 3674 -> 0.13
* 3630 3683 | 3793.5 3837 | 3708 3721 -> -0.01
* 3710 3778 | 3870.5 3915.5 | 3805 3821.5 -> 0.11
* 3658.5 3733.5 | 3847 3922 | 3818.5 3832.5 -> 0.19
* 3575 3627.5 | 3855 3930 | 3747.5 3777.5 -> 0.11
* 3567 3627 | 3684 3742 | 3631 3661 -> 0.25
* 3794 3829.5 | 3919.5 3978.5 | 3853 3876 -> -0.19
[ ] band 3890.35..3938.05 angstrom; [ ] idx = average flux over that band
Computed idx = 54.2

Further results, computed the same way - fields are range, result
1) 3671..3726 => 48.7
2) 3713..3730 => 115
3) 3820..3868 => 53.3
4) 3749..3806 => 48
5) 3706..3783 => 65.9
